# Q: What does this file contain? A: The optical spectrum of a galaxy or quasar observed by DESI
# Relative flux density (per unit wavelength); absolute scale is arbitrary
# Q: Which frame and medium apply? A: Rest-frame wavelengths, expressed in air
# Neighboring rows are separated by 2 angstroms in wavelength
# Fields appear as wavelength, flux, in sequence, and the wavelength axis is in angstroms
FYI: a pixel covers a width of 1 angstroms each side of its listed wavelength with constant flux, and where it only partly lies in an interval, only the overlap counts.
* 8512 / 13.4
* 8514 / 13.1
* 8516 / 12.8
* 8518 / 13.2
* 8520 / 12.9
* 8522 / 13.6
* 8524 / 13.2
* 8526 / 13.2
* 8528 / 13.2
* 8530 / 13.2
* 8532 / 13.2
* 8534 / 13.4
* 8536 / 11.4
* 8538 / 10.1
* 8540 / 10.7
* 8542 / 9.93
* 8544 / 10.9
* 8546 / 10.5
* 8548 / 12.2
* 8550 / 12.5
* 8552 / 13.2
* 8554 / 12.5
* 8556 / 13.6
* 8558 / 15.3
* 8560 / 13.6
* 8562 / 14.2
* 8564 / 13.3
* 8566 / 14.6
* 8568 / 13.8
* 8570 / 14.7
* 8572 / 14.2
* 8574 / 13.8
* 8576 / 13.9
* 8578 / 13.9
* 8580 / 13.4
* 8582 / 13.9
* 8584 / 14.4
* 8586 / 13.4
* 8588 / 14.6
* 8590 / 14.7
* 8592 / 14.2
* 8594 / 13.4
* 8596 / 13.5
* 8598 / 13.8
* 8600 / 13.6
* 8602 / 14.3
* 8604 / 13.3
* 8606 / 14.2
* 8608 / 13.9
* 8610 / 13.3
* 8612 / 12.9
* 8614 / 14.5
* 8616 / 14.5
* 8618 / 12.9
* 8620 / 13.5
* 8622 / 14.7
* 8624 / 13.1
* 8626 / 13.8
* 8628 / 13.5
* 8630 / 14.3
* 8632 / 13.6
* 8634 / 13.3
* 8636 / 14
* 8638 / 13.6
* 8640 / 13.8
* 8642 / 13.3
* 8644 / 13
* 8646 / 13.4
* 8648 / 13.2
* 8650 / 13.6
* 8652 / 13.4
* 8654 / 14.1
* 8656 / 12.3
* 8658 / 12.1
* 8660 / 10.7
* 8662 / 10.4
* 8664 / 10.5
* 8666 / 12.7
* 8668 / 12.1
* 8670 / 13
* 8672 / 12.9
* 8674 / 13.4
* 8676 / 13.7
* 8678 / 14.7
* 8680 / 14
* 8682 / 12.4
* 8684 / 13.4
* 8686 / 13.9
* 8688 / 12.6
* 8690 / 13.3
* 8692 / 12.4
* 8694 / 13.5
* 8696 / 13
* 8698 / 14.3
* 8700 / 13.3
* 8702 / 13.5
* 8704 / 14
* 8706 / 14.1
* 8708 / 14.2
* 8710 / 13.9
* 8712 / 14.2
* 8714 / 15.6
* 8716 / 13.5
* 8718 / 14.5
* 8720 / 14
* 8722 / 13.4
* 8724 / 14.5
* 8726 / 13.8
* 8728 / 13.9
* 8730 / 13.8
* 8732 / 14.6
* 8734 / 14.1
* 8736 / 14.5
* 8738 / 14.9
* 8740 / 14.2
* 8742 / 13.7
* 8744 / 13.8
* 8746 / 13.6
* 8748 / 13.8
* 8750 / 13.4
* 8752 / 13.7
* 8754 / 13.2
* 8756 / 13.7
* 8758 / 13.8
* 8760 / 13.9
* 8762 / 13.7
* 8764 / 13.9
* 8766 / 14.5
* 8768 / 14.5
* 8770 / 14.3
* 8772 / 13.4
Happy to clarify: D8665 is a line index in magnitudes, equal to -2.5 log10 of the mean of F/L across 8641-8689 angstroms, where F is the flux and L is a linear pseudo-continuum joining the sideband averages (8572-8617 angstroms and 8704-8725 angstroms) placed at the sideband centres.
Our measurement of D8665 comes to 0.10 mag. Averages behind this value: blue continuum 13.9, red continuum 14.2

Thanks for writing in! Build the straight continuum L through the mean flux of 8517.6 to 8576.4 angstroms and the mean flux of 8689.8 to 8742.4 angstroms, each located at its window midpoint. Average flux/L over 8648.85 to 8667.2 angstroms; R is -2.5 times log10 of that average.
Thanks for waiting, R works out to 0.118 mag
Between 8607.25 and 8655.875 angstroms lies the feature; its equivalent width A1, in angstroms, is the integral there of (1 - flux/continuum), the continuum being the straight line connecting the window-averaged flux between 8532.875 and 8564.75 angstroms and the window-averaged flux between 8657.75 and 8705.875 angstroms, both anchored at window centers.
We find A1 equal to -3.44 angstroms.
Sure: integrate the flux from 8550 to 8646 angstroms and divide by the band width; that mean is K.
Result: 13.8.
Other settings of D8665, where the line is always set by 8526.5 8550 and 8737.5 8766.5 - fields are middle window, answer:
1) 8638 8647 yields -0.05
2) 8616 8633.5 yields -0.09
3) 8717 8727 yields -0.04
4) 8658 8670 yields 0.13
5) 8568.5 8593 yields -0.16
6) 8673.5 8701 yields -0.02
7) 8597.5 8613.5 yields -0.11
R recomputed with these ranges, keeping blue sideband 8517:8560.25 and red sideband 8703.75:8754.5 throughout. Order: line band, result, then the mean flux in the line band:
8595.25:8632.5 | -0.052 mag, 13.8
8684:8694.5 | 0.046 mag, 13.1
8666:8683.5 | 0.029 mag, 13.2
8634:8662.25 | 0.032 mag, 13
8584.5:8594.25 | -0.097 mag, 14.1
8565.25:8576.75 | -0.113 mag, 14.2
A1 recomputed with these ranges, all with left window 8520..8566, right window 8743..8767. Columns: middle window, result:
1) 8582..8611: -2.2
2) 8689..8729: -1.0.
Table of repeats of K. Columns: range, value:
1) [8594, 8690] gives 13.3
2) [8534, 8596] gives 13.2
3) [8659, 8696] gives 12.8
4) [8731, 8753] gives 14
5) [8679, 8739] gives 13.8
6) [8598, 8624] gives 13.8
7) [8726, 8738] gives 14.2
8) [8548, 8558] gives 13.1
